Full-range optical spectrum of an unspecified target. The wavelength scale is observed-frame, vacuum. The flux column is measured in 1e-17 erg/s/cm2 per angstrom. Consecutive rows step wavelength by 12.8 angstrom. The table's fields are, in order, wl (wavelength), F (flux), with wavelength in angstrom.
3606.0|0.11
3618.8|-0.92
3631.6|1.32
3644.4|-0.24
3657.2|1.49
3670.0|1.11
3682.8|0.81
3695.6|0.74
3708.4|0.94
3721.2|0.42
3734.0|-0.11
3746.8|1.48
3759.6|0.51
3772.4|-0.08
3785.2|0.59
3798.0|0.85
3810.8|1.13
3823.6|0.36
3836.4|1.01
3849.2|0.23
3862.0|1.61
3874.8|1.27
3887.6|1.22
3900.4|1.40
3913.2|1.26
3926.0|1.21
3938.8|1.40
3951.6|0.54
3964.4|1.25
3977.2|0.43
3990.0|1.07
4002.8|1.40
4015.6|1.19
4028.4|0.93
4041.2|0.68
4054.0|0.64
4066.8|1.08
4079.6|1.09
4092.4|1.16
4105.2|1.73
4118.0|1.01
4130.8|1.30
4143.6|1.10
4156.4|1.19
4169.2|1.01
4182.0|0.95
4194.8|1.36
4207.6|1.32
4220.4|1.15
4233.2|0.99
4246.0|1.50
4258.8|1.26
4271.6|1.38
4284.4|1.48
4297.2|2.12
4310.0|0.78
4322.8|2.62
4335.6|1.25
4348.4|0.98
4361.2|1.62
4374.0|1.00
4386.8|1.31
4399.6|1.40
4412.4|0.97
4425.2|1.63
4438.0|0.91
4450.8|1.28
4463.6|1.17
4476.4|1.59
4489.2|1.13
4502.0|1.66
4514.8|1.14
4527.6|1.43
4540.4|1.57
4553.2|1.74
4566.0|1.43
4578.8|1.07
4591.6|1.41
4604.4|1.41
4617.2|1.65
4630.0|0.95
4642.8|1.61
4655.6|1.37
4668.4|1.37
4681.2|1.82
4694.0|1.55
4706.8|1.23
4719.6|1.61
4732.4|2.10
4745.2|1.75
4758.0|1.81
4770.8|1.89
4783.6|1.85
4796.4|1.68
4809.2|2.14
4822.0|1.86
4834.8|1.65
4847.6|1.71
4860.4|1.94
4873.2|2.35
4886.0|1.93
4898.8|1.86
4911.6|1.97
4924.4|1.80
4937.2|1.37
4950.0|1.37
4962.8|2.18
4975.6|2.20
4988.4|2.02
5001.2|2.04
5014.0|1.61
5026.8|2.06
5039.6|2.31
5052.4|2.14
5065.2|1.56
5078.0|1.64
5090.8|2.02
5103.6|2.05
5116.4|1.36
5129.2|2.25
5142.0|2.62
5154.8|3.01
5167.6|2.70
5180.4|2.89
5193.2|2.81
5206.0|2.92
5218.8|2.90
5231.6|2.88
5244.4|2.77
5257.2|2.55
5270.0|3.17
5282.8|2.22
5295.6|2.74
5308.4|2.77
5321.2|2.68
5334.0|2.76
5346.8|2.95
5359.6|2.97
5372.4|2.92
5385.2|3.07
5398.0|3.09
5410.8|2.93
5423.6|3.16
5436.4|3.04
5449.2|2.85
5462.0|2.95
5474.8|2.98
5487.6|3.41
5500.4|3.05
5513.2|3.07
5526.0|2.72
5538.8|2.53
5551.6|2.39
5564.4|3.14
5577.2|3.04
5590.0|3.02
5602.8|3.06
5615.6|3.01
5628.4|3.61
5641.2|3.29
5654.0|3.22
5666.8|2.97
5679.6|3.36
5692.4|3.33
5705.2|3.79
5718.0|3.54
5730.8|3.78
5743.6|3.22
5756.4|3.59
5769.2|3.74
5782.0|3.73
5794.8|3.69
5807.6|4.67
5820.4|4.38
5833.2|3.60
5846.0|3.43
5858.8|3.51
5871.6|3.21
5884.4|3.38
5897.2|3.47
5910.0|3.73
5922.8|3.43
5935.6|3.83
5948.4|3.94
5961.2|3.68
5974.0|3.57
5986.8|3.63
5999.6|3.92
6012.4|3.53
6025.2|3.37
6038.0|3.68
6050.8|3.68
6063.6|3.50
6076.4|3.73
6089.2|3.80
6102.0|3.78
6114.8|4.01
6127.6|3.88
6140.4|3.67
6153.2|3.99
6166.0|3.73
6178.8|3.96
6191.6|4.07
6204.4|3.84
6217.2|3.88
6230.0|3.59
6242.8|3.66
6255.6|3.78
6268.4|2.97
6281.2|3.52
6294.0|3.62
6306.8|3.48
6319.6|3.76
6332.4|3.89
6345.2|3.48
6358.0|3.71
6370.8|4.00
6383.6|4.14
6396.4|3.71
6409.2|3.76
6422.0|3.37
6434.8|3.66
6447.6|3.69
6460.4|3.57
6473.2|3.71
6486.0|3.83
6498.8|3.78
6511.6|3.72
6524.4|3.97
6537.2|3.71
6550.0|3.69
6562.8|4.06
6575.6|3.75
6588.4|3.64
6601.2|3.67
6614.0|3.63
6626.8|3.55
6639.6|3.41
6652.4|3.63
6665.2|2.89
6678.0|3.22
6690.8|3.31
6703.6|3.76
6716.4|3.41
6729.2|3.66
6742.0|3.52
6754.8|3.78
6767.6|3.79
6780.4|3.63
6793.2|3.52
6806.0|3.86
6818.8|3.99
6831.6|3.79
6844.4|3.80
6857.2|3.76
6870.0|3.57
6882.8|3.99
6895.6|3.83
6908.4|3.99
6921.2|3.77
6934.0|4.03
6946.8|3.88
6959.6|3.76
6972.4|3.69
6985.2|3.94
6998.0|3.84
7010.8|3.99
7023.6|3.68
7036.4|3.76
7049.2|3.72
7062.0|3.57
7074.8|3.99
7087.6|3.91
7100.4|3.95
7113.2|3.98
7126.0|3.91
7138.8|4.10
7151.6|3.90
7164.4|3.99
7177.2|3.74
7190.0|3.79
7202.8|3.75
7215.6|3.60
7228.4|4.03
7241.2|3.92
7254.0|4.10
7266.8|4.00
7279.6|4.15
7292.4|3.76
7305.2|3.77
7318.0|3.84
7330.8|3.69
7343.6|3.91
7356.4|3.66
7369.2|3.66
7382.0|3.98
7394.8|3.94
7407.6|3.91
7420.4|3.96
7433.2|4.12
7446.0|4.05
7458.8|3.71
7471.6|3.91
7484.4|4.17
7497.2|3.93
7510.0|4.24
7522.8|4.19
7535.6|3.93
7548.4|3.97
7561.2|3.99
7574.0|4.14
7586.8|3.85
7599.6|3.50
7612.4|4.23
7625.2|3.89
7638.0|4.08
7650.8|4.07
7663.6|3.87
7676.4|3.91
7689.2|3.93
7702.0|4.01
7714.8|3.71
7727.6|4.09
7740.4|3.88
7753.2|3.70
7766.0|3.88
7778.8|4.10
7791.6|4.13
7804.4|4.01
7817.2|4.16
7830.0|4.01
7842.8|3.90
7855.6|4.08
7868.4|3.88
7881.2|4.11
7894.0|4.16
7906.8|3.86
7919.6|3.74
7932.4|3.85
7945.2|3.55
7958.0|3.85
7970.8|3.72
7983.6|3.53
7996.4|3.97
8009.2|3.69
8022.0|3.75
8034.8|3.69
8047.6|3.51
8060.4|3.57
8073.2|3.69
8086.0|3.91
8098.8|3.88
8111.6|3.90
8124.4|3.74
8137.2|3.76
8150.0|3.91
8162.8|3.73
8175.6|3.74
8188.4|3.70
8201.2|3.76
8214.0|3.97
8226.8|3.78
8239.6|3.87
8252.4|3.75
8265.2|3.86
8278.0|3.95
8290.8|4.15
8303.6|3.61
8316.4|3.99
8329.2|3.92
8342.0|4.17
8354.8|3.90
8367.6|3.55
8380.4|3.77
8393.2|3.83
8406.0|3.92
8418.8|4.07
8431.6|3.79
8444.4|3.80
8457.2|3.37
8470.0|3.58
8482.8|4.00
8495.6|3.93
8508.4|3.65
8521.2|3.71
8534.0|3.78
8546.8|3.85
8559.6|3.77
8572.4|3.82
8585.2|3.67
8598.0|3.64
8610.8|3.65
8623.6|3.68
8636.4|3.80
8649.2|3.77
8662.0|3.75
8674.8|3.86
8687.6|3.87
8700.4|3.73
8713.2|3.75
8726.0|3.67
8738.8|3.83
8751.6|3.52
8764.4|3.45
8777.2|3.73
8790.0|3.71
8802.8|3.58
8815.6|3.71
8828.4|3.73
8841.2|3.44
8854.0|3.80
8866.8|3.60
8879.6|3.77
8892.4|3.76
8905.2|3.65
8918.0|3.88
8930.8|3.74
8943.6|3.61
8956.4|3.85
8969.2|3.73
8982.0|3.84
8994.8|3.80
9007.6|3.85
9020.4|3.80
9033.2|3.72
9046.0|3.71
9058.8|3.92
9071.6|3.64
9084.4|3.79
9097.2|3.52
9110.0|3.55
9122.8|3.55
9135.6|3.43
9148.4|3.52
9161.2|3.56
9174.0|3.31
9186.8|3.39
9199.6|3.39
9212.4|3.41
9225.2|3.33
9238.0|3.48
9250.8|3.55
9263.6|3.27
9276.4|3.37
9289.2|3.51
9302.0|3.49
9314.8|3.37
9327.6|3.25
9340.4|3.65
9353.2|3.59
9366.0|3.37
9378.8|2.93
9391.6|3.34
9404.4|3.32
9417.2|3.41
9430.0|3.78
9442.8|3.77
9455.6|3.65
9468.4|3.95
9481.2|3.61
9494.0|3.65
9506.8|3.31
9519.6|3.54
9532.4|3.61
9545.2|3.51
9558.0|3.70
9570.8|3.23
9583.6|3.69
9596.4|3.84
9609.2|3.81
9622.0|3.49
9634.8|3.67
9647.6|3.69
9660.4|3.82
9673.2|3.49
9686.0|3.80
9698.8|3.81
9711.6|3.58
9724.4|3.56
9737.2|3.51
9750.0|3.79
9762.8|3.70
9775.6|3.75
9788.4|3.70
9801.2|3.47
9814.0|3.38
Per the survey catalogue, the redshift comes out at 0.289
